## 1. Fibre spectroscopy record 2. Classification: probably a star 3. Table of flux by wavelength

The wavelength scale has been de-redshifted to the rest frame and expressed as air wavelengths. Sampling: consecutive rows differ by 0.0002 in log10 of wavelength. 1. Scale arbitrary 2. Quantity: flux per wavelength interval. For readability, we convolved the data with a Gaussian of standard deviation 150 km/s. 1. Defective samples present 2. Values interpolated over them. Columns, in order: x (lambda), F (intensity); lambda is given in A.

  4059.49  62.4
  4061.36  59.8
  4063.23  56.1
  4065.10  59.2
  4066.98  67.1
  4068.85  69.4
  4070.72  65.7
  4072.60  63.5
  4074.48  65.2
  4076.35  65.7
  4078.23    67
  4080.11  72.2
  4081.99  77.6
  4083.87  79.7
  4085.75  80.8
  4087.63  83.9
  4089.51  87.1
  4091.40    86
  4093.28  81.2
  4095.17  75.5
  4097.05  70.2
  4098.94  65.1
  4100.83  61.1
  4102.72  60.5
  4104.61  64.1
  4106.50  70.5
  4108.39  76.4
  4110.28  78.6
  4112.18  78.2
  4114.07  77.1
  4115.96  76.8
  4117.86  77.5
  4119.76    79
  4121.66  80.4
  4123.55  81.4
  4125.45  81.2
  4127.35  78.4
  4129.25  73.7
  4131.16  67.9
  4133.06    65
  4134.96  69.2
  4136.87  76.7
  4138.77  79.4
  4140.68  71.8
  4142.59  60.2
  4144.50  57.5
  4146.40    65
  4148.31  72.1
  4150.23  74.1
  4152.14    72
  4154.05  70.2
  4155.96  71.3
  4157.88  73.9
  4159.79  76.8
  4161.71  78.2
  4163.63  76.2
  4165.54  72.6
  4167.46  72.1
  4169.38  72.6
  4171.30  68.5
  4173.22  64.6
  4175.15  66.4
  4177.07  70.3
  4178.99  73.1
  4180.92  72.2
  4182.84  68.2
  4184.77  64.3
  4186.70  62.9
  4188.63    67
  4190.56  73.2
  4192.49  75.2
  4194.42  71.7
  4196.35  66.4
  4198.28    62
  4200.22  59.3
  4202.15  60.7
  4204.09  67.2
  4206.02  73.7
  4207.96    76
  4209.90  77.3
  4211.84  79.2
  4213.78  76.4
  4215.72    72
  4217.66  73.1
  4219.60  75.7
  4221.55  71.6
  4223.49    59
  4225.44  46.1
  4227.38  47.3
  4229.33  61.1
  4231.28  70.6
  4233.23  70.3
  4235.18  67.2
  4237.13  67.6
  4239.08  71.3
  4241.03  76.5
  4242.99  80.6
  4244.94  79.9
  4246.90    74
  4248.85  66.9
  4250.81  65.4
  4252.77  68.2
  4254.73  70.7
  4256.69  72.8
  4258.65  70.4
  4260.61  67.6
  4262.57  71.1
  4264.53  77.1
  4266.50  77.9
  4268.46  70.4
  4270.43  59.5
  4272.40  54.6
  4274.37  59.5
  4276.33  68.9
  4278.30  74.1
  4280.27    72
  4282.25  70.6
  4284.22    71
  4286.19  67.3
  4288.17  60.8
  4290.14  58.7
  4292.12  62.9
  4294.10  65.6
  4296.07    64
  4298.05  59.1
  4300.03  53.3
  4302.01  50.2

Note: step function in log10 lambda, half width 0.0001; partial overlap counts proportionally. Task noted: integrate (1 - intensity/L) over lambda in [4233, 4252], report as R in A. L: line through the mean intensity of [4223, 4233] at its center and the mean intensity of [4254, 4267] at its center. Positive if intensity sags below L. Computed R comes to -2.32 A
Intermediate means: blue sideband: 57.7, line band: 72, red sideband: 72.4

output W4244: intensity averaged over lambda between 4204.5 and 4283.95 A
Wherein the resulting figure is 69.6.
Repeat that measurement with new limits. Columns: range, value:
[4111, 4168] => 73.6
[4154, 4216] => 70.6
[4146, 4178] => 71.7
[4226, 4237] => 63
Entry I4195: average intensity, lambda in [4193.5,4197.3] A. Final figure 69.1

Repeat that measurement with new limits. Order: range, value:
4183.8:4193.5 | 68.5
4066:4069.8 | 68.2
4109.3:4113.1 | 78.3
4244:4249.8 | 73.6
